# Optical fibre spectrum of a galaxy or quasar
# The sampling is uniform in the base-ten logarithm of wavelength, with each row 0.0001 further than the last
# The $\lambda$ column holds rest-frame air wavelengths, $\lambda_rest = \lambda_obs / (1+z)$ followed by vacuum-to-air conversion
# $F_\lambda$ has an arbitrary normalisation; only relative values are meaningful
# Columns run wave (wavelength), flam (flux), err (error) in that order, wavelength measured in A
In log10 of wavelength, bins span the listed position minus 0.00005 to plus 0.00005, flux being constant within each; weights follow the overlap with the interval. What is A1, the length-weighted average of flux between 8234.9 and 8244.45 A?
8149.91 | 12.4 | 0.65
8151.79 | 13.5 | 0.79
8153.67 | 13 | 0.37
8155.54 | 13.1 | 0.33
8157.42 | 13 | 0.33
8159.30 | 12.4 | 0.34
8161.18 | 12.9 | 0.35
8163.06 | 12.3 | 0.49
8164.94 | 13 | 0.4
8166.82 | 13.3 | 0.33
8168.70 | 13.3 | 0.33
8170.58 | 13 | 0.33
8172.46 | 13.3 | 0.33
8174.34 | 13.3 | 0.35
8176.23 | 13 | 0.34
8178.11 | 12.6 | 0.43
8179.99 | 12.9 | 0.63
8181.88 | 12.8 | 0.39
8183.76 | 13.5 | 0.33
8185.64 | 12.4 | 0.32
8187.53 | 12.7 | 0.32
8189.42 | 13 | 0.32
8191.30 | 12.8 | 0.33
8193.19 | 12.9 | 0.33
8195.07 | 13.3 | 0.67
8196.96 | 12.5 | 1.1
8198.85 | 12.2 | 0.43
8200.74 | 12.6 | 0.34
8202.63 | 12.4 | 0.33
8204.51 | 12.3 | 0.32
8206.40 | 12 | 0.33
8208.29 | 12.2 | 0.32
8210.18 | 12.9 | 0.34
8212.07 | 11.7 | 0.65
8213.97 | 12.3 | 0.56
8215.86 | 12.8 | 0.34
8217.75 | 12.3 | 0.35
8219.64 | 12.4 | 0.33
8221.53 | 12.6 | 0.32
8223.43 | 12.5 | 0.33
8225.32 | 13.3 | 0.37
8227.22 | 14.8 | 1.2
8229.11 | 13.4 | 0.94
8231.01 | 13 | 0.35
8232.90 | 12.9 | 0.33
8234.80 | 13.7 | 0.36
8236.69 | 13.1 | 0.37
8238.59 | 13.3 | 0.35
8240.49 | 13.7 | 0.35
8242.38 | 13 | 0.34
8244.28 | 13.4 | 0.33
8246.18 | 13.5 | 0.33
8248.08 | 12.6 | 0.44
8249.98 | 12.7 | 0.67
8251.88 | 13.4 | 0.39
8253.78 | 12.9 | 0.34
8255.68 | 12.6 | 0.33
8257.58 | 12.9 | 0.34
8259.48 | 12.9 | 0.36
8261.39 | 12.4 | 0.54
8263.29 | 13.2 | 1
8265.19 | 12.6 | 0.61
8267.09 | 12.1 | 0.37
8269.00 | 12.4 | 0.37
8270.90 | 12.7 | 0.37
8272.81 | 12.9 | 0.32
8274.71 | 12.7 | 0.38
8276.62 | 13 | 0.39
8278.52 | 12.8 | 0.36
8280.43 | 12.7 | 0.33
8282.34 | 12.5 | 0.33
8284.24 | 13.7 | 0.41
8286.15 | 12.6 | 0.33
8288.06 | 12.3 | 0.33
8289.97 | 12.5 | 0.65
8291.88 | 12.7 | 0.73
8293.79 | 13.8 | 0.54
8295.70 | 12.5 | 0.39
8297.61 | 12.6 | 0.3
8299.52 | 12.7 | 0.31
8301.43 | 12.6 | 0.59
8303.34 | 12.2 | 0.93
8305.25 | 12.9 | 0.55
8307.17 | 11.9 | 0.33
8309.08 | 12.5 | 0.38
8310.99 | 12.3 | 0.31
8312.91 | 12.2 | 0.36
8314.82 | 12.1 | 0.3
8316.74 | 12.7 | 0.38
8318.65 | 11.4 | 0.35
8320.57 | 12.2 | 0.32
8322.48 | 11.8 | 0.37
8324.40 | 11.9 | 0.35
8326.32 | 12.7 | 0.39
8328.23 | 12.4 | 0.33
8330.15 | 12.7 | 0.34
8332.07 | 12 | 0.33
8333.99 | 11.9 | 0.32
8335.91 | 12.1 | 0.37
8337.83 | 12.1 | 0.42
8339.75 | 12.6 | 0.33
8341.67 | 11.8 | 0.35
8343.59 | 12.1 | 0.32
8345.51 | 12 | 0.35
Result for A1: 13.3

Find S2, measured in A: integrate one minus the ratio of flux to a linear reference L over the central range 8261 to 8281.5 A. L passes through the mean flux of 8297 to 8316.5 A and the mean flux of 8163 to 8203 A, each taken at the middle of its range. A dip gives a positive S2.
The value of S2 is -0.2 A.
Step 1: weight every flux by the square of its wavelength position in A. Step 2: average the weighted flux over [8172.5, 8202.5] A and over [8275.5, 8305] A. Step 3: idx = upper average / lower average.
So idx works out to 1.02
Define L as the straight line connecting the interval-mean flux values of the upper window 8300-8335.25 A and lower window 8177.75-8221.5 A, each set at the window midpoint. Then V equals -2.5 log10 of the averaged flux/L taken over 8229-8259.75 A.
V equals -0.06 mag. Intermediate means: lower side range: 12.6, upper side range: 12.2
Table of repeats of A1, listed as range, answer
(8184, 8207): 12.6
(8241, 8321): 12.7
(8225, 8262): 13.2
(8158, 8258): 12.9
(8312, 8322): 12.1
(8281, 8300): 12.8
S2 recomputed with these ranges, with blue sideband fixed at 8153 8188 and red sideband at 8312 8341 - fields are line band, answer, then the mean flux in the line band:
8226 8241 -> -1.0 A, 13.5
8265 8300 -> -0.9 A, 12.7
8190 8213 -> 0.5 A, 12.5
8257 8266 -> -0.2 A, 12.8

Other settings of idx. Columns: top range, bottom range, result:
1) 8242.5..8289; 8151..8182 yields 1.01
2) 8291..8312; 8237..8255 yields 0.97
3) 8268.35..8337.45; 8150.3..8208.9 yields 1.00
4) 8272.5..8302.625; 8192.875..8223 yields 1.05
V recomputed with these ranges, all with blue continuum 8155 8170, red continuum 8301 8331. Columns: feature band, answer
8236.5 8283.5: -0.03 mag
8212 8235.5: -0.02 mag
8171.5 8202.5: 0.00 mag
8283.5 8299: -0.04 mag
